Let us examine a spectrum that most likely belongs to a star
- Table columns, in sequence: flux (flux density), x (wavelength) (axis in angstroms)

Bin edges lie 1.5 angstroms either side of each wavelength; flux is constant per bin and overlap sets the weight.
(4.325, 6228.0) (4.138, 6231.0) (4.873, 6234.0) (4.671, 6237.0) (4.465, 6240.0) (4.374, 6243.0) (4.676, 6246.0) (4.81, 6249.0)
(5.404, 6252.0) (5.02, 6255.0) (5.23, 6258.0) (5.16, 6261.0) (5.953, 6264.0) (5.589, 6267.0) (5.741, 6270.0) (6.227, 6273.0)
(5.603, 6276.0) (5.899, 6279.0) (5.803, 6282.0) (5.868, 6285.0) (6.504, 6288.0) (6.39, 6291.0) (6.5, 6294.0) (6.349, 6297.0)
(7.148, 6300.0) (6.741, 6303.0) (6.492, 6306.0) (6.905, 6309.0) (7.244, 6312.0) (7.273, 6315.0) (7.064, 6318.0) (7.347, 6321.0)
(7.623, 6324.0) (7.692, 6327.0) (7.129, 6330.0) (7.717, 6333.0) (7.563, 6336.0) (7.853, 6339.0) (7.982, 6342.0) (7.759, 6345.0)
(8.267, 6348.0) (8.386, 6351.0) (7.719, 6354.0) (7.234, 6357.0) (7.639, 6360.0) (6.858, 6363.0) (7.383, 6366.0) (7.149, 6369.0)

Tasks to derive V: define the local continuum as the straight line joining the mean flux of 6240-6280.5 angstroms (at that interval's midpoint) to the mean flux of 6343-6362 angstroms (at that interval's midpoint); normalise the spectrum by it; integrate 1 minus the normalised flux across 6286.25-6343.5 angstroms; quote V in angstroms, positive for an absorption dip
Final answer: -2.76 angstroms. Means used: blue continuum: 5.33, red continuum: 7.81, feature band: 7.13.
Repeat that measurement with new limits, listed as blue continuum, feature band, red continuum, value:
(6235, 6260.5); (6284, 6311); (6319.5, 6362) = -0.84 angstroms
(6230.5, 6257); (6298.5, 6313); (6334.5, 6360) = -0.66 angstroms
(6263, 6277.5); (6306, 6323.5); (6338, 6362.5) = -0.52 angstroms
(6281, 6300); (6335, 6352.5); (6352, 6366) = -2.00 angstroms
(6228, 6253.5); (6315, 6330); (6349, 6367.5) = -1.60 angstroms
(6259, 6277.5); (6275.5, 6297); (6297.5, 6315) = 0.52 angstroms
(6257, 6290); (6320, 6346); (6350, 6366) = -2.30 angstroms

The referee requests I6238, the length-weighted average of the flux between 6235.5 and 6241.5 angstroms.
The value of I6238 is 4.57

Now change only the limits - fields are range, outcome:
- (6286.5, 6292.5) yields 6.45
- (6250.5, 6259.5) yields 5.22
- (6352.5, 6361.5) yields 7.53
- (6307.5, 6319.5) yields 7.12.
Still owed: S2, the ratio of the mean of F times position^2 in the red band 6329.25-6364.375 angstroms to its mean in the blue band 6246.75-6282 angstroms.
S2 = 1.43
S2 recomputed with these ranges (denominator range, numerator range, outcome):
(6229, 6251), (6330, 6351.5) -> 1.77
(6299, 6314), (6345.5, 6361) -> 1.15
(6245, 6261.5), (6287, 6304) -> 1.32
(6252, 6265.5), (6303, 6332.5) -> 1.37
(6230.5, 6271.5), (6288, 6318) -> 1.37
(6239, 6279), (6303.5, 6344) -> 1.42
